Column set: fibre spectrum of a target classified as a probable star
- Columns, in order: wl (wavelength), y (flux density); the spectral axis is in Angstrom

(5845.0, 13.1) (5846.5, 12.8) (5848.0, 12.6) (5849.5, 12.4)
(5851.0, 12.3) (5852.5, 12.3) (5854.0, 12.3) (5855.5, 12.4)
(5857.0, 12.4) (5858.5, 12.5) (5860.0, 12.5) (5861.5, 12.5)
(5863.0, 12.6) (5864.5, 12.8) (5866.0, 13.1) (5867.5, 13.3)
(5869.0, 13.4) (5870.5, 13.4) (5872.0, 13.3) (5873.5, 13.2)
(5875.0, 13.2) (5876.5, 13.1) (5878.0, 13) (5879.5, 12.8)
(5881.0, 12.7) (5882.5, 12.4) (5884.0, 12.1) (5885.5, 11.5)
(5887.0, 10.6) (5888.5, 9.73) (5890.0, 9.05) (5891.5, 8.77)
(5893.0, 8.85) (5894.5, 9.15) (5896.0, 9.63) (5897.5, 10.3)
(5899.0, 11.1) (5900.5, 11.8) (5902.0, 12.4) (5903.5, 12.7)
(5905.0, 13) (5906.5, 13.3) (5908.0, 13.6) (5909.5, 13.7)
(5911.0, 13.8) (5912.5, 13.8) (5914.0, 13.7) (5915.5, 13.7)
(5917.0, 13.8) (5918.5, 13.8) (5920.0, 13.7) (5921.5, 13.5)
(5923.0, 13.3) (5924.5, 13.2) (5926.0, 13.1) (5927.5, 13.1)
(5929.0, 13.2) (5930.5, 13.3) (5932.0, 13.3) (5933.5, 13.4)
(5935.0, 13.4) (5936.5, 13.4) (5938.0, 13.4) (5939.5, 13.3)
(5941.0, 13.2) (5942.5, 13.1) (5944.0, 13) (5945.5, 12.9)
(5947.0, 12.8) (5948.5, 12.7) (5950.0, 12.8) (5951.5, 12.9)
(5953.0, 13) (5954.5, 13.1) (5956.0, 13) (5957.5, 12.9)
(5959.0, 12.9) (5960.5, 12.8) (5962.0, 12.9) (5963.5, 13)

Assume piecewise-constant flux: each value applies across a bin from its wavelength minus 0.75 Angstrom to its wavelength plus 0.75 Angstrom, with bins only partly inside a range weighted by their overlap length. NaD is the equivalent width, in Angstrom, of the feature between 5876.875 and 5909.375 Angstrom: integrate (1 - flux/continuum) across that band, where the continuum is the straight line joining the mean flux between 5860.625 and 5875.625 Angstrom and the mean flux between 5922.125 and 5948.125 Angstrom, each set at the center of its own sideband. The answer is 4.2 Angstrom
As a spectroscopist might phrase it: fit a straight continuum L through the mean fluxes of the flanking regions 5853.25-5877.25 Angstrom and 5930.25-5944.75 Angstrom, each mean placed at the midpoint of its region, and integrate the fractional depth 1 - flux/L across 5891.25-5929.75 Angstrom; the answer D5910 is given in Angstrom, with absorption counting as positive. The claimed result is 1.83 Angstrom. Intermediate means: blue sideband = 12.9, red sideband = 13.3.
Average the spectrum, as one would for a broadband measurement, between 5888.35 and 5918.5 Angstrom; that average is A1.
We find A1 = 11.9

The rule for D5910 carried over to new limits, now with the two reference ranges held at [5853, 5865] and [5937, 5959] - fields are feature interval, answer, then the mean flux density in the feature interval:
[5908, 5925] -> -1.1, 13.6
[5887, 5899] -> 3.0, 9.54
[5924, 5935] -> -0.3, 13.2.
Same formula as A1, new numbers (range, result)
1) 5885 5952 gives 12.5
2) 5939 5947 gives 13.1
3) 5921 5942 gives 13.3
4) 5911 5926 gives 13.6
